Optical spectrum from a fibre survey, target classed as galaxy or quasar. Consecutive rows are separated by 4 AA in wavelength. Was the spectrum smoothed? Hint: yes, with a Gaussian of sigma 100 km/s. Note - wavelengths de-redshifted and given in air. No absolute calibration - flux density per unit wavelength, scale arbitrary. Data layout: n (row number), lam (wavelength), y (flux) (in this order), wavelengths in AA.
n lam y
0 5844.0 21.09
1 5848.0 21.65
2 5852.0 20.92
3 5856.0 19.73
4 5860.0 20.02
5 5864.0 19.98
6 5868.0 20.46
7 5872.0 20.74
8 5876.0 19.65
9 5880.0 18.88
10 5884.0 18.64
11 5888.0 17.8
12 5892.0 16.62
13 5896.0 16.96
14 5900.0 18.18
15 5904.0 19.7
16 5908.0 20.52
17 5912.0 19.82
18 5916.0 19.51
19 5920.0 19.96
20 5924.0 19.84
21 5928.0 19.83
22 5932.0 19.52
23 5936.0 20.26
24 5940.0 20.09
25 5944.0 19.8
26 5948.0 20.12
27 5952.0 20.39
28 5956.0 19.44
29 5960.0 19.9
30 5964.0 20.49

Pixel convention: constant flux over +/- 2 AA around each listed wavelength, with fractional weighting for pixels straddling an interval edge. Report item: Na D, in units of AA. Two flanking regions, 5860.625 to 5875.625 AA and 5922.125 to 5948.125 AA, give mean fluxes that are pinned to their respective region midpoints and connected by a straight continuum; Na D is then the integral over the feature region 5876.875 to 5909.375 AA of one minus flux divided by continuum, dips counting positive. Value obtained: 2.78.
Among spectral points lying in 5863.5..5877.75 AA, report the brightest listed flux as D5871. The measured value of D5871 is 20.74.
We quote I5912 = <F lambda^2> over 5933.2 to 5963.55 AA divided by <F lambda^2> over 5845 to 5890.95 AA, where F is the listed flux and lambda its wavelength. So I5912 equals 1.0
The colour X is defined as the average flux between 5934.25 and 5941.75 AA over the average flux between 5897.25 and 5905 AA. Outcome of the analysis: 1.08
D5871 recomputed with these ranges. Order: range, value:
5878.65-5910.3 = 20.52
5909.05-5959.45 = 20.39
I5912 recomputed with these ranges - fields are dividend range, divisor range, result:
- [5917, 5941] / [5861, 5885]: 1.02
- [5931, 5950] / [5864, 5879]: 1.02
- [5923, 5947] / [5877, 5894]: 1.12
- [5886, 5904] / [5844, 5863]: 0.87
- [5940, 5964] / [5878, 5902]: 1.14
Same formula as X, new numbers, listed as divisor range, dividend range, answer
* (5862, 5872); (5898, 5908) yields 0.95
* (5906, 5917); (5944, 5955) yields 1.01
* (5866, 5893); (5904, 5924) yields 1.05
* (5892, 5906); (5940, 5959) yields 1.11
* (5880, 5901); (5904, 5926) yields 1.12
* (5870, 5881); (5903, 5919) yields 1.00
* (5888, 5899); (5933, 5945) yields 1.17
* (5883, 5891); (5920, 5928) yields 1.11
